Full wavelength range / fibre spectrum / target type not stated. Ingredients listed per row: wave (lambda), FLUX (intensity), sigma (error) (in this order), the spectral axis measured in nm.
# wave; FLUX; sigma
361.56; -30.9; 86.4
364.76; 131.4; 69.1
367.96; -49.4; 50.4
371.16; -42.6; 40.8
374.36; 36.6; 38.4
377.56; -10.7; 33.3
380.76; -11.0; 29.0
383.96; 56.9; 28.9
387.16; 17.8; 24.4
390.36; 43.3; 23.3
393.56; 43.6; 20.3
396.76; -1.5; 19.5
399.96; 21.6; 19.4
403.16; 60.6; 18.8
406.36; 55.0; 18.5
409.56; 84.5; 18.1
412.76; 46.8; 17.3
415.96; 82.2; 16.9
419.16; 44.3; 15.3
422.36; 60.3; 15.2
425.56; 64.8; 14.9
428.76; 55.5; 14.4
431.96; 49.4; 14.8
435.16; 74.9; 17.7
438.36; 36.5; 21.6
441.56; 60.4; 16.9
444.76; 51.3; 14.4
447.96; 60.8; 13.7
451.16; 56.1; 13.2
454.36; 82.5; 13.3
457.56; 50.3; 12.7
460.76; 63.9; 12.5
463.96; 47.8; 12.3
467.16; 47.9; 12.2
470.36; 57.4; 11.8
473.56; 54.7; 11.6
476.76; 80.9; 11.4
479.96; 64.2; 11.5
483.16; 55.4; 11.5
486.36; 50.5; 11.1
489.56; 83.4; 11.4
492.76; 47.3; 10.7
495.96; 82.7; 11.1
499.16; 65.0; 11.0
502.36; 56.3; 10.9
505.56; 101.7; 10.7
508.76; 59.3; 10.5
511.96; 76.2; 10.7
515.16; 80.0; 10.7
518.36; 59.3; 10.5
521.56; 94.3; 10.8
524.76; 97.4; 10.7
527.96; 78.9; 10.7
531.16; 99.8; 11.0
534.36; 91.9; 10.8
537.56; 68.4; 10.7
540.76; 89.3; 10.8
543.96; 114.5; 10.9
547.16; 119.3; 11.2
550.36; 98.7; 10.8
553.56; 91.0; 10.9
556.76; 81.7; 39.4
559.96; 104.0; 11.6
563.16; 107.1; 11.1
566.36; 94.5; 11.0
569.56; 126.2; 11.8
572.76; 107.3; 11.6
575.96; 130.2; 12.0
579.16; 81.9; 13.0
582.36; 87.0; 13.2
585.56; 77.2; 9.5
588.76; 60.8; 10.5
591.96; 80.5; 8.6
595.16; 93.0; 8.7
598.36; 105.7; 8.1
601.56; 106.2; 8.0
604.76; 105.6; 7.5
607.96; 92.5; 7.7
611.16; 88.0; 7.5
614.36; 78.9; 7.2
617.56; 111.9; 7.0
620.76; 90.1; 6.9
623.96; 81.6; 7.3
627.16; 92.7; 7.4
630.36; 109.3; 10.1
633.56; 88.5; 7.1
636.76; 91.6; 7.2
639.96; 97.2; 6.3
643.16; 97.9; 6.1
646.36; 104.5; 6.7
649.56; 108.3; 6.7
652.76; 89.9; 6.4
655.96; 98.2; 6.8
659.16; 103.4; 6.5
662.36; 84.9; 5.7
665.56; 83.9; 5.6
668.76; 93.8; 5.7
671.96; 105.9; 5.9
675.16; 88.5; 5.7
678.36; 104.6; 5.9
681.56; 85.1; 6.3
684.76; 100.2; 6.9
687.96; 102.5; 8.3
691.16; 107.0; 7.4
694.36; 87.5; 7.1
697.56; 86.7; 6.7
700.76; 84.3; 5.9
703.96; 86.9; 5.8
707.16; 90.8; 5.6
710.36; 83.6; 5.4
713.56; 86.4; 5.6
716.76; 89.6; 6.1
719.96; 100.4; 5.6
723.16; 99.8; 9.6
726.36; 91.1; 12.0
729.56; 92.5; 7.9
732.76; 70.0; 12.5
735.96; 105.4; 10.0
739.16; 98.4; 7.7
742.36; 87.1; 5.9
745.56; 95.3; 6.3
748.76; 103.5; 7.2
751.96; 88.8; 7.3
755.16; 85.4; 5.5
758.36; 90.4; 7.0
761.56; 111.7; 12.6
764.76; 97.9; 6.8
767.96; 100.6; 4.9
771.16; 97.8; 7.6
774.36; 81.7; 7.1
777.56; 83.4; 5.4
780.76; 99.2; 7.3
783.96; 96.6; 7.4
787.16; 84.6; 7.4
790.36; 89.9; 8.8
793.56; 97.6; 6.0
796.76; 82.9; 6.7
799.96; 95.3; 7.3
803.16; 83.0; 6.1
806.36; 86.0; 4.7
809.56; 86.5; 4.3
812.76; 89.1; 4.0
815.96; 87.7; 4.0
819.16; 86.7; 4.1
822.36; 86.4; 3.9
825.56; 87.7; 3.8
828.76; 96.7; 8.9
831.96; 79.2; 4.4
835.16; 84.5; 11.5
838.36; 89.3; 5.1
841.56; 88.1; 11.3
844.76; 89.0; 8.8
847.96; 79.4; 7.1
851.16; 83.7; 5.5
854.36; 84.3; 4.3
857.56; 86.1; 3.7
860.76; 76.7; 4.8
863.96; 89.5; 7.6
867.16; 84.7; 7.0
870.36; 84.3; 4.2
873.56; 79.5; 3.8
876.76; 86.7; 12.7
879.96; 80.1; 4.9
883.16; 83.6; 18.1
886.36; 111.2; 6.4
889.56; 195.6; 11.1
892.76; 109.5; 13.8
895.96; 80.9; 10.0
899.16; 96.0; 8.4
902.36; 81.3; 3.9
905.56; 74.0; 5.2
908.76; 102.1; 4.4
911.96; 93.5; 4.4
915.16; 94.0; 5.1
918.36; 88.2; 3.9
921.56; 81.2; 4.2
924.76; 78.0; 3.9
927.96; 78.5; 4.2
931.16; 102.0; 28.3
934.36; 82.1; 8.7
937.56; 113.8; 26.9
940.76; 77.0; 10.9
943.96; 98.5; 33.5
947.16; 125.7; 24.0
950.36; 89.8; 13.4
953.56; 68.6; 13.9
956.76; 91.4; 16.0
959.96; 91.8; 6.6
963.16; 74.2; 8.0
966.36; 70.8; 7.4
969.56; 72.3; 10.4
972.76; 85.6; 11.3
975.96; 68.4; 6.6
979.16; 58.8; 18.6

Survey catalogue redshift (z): 0.35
